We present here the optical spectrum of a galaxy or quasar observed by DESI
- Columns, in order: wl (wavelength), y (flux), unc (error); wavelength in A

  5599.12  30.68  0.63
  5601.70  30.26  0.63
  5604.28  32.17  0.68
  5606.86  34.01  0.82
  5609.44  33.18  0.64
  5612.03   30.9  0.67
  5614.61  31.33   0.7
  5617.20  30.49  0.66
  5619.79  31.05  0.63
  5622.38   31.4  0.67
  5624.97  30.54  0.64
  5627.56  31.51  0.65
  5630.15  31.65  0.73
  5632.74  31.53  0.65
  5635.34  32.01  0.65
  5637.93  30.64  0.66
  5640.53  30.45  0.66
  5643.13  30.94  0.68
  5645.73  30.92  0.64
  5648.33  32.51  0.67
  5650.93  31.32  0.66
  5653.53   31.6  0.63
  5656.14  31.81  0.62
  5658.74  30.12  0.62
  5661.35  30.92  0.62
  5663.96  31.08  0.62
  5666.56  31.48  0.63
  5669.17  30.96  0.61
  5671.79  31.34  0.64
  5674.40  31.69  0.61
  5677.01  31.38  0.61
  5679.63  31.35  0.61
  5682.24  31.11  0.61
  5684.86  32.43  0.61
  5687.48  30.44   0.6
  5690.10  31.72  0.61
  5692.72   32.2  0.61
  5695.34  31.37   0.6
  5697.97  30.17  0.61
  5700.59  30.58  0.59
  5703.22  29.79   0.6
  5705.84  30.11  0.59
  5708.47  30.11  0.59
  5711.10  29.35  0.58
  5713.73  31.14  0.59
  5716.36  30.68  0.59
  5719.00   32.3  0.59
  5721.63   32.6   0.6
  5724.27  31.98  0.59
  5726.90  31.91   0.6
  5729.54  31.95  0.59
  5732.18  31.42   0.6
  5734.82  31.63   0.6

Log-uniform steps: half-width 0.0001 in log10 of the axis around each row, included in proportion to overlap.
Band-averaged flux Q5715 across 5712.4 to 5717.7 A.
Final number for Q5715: 30.9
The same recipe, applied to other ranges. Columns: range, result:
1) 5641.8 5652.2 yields 31.4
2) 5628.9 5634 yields 31.6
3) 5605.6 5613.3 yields 32.7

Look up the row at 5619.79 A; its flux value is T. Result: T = 31.05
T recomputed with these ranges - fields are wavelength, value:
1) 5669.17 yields 30.96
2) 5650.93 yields 31.32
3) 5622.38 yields 31.4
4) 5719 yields 32.3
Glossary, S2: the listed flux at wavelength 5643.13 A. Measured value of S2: 30.94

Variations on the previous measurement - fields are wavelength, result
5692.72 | 32.2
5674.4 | 31.69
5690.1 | 31.72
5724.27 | 31.98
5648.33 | 32.51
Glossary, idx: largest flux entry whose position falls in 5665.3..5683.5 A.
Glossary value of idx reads 31.69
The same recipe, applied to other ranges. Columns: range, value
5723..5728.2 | 31.98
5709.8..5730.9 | 32.6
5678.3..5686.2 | 32.43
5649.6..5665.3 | 31.81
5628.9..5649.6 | 32.51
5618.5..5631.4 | 31.65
